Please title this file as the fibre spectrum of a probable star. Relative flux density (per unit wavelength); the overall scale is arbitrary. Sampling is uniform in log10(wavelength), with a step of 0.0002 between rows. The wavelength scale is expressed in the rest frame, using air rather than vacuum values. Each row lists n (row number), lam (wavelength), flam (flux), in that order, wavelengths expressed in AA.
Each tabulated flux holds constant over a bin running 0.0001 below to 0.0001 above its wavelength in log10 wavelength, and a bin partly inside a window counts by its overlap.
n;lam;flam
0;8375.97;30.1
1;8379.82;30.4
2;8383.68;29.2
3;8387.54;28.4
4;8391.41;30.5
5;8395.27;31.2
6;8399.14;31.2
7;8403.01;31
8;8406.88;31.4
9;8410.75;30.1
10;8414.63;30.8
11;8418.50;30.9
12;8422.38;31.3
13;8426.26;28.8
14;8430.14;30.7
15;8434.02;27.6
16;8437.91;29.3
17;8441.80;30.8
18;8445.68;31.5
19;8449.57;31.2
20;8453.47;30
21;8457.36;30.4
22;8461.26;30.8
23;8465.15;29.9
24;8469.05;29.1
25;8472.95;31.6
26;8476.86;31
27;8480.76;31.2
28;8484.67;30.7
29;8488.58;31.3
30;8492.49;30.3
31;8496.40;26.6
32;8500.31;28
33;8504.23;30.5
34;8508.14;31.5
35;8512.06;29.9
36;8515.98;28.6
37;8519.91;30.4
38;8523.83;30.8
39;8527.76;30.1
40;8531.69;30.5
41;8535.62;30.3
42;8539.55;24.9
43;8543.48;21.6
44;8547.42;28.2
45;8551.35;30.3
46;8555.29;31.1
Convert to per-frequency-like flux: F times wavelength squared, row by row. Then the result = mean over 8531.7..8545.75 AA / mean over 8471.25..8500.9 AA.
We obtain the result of 0.88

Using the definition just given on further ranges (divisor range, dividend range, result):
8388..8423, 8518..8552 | 0.95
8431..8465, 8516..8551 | 0.96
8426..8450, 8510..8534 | 1.02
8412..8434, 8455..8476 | 1.02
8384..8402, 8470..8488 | 1.05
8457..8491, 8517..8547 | 0.94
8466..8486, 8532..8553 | 0.90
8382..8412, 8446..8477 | 1.02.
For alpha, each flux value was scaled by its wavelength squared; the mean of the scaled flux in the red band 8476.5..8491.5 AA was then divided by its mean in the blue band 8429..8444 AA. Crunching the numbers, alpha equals 1.06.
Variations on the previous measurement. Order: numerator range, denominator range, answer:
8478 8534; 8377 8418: 1.01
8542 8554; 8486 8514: 0.92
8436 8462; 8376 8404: 1.02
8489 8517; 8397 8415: 0.98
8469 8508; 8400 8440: 1.01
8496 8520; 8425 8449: 1.00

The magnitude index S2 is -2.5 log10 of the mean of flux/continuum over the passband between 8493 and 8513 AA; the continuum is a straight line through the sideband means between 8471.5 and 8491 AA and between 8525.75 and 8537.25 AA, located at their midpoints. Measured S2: 0.05 mag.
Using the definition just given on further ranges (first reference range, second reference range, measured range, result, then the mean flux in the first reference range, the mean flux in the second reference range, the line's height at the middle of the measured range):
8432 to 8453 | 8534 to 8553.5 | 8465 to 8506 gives -0.045 mag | 30.1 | 27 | 28.8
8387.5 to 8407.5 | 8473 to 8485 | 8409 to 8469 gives 0.025 mag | 30.8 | 31.1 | 30.9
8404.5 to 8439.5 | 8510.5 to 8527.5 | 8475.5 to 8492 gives -0.035 mag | 30.1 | 29.9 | 30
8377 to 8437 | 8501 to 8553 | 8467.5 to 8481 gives -0.042 mag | 30.2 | 29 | 29.5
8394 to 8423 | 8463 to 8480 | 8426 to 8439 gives 0.060 mag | 31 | 30.5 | 30.8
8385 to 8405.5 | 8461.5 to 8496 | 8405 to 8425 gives -0.013 mag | 30.4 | 30.5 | 30.4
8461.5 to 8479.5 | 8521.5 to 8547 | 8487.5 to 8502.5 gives 0.023 mag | 30.5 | 28.1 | 29.6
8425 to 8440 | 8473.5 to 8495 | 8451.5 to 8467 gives -0.010 mag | 29.1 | 30.8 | 30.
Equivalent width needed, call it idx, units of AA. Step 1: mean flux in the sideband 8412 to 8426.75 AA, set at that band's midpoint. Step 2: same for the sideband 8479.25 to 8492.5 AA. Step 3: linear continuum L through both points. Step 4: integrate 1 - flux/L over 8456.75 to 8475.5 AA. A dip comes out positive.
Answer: 0.3 AA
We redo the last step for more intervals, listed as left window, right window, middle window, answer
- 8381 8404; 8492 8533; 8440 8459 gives -0.5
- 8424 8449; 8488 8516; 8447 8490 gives -1.3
